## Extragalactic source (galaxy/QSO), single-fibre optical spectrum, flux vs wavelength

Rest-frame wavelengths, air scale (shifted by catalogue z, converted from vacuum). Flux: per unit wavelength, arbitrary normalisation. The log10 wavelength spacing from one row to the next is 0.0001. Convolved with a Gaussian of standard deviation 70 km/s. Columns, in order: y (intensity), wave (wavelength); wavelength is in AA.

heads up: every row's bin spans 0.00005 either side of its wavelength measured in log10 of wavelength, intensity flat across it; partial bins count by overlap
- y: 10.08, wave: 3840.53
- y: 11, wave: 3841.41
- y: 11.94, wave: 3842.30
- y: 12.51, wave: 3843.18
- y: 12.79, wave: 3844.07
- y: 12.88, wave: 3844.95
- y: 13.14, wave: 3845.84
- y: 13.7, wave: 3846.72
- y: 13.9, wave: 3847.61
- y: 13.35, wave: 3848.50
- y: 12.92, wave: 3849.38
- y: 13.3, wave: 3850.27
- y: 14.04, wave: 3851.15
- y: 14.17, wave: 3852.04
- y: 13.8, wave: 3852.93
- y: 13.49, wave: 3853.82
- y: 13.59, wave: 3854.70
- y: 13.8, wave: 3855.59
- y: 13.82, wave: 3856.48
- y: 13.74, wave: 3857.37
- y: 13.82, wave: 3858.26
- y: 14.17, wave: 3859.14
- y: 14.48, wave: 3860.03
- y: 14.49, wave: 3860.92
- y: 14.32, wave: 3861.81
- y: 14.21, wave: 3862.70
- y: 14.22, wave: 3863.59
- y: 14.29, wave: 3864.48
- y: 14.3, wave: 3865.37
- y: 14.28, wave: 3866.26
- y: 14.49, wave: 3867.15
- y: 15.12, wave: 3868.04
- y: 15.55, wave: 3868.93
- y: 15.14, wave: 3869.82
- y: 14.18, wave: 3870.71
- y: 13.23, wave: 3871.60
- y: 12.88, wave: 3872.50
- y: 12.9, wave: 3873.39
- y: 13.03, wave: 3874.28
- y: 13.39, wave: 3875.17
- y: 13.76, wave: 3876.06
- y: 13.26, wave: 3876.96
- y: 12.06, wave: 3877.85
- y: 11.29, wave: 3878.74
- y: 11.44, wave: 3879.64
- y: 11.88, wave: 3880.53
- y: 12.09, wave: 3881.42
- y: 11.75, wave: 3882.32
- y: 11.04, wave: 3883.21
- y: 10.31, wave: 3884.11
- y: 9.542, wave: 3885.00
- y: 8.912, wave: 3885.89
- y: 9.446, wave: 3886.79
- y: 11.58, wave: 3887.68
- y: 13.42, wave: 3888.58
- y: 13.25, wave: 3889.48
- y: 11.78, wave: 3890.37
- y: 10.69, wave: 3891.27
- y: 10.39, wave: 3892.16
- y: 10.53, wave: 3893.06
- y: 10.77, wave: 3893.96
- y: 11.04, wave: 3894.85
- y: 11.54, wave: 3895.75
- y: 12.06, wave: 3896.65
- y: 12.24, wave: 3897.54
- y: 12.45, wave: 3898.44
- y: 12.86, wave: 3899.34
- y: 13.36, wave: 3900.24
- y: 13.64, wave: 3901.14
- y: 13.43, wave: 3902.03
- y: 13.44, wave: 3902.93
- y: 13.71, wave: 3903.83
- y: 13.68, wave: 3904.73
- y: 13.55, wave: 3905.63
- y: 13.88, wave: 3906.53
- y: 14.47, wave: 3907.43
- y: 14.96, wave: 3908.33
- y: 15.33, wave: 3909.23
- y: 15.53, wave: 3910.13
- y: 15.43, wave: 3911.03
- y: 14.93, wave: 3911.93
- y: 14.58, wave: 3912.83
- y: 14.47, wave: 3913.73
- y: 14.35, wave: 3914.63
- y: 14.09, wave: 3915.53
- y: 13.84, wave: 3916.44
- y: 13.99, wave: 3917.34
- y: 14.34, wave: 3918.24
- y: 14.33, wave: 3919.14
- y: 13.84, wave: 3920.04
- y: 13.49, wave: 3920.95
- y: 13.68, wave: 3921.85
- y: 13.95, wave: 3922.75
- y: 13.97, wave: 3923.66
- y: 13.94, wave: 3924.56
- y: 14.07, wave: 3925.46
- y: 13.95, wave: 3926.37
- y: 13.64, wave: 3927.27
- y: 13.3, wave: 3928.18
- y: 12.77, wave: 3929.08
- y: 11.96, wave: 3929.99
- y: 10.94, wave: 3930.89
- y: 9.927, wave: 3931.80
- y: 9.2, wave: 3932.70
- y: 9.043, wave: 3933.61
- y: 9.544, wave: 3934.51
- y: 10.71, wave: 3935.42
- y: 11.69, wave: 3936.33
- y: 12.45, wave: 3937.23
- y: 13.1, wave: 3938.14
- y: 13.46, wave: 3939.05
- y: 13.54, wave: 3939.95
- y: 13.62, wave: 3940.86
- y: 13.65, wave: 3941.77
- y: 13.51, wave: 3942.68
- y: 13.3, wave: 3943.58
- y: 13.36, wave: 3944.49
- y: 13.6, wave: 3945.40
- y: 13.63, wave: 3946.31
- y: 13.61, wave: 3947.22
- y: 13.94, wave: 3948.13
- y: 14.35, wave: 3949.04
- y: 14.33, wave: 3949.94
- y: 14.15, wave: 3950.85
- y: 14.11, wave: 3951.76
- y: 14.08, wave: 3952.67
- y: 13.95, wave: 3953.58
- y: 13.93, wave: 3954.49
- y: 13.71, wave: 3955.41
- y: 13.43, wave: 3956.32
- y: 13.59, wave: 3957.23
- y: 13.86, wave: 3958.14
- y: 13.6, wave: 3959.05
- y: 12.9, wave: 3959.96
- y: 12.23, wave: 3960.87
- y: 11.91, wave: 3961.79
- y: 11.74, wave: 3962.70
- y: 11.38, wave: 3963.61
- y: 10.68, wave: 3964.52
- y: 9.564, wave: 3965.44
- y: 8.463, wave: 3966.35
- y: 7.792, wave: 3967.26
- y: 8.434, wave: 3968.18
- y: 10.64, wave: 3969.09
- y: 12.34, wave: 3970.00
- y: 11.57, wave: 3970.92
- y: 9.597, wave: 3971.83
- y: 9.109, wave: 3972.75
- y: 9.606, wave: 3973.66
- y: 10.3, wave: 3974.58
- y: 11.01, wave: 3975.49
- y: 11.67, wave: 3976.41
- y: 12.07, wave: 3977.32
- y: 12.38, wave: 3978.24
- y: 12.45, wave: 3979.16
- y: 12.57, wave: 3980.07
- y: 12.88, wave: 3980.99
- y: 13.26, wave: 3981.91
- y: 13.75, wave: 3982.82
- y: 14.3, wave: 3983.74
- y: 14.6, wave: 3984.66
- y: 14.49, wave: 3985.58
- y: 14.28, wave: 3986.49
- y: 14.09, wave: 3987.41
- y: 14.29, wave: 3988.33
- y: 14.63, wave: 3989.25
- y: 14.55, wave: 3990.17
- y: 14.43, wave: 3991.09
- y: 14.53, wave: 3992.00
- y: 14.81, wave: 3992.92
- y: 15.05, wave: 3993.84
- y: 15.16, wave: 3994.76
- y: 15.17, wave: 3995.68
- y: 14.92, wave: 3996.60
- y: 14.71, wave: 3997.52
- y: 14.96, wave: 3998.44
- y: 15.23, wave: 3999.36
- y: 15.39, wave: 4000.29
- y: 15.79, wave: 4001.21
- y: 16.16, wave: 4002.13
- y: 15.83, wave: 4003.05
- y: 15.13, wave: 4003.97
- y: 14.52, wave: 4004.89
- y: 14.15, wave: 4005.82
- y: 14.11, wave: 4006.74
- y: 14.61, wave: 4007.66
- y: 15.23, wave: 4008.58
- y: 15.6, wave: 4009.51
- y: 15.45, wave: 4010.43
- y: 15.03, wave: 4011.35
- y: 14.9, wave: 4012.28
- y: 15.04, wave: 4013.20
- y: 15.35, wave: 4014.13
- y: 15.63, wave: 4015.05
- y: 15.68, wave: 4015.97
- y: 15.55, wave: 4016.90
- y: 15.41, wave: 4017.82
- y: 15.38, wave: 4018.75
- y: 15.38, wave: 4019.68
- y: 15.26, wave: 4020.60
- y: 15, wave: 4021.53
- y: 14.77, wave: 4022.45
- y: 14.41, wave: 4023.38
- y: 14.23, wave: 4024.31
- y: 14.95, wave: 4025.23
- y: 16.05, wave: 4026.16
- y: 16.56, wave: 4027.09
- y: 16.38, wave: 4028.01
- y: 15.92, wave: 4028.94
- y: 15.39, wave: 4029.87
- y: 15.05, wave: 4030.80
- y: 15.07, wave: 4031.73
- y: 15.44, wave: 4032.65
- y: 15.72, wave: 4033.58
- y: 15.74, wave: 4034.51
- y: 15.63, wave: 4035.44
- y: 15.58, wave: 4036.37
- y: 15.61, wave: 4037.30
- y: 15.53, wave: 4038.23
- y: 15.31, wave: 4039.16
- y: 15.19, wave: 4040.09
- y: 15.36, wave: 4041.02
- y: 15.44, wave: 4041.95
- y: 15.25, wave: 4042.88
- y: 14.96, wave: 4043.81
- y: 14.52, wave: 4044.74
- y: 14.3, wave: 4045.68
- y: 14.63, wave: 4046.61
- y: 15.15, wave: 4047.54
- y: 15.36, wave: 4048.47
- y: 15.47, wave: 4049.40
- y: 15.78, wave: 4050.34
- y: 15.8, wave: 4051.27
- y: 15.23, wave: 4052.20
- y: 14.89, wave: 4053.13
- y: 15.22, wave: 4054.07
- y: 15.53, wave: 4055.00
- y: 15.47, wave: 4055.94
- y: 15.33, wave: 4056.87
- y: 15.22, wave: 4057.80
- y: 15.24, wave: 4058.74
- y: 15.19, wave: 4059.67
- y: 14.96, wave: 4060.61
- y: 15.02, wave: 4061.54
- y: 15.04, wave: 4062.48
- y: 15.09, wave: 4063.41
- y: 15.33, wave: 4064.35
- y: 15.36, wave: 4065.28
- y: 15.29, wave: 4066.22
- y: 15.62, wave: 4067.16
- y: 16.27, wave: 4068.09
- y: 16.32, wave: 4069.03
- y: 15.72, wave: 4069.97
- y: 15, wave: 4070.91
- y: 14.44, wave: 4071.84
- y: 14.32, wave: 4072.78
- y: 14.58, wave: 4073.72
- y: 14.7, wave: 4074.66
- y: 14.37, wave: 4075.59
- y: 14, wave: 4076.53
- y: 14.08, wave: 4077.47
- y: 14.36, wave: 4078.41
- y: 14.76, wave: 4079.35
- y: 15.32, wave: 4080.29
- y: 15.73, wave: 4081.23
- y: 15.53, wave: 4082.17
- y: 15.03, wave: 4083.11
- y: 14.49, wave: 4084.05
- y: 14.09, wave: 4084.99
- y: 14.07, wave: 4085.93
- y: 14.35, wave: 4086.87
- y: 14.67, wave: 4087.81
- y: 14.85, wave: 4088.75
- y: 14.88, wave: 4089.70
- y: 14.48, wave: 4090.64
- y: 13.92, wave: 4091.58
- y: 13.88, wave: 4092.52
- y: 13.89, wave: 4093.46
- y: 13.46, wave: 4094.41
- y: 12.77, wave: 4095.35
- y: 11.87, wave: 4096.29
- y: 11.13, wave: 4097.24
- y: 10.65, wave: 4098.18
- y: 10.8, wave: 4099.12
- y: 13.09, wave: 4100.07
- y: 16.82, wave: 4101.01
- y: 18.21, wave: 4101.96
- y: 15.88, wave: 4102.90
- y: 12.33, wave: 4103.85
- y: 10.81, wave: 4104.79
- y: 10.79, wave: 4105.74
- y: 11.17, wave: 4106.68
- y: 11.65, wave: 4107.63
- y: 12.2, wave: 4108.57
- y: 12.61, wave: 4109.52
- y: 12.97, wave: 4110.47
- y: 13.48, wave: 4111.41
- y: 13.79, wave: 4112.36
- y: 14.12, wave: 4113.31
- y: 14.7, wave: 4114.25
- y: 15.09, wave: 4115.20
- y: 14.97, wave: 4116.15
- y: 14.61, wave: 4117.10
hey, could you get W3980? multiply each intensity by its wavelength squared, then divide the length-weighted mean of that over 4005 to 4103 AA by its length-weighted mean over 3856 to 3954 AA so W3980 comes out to 1.23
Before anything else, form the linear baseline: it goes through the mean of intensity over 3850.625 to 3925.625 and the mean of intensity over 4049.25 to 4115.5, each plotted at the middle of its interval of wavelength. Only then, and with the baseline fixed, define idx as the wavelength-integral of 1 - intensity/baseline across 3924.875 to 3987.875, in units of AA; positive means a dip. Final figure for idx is 5.8 AA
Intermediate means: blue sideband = 13.3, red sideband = 14.3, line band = 12.4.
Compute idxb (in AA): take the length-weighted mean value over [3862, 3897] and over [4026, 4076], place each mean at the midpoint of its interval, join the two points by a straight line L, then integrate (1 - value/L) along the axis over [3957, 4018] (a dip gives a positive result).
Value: 3.6 AA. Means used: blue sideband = 12.4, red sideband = 15.3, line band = 13.4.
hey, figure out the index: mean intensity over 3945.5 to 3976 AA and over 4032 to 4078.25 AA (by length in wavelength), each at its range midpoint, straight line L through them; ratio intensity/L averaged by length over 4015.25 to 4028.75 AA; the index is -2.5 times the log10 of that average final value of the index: -0.09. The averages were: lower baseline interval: 12.1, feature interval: 15.4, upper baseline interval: 15.2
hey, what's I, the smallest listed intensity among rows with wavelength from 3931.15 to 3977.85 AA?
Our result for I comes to 7.792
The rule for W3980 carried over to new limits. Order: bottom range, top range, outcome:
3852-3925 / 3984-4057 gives 1.22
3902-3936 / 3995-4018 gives 1.19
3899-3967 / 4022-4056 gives 1.23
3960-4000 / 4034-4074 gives 1.25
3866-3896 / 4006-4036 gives 1.34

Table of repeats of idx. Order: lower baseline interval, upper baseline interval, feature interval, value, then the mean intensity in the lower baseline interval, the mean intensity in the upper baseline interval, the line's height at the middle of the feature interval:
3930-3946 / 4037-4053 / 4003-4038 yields -1.89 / 12.1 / 15.2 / 14.5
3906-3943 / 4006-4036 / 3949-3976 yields 4.28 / 13.3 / 15.3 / 14.1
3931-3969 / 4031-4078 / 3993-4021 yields -2.61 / 12.3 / 15.2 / 13.9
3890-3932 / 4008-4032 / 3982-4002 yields 0.12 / 13.3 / 15.3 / 14.8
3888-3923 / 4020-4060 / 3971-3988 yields 2.46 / 13.4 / 15.3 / 14.4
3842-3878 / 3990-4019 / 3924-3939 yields 2.57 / 13.7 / 15.1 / 14.4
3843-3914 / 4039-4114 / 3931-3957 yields 1.33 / 13.1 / 14.4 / 13.6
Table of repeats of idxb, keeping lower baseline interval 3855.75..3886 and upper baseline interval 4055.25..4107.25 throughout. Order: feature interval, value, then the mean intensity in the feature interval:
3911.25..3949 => 1.1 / 13.1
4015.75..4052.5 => -3.2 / 15.3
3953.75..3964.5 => 0.6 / 12.9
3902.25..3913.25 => -0.8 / 14.4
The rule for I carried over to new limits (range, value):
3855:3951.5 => 8.912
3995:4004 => 14.71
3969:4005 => 9.109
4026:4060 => 14.3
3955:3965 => 10.68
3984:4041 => 14.09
